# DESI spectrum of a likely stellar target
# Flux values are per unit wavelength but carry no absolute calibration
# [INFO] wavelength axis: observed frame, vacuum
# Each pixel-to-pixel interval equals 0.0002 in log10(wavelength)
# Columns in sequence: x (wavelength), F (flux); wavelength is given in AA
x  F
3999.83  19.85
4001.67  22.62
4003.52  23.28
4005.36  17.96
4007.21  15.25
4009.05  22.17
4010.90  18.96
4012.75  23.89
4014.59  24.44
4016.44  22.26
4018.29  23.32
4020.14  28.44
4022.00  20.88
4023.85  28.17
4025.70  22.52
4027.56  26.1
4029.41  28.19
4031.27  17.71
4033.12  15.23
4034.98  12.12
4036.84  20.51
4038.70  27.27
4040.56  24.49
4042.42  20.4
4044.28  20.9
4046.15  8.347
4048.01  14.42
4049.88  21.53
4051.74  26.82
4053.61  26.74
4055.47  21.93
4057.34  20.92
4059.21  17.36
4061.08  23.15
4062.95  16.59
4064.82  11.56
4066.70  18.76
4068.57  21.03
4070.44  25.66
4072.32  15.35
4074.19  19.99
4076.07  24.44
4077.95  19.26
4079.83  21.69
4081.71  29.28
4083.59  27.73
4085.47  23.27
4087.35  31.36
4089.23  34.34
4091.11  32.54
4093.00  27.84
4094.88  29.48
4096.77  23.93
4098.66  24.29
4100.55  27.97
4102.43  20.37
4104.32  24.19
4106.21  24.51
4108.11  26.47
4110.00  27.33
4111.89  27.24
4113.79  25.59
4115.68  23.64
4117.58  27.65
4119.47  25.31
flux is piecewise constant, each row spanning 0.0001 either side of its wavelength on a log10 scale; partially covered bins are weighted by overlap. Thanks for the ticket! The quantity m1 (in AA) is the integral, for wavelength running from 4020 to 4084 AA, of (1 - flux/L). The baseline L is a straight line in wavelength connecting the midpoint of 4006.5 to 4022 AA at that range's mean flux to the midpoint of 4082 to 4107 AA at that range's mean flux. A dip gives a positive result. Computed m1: 8.83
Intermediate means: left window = 22.4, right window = 27.1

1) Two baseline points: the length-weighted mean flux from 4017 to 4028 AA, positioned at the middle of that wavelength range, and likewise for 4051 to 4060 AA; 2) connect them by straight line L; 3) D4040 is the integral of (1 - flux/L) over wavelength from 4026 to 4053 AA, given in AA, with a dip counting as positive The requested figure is 3.8 AA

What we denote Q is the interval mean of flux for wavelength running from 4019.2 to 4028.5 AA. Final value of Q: 25.2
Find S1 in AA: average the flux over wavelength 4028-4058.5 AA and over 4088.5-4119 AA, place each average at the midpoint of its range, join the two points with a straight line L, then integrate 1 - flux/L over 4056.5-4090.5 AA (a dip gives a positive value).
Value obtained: 1.9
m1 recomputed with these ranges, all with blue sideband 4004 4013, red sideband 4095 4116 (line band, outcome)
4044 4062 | 1.6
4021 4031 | -2.0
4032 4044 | 0.7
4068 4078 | 1.0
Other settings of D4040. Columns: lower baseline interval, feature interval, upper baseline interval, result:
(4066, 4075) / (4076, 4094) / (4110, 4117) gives -4.2 AA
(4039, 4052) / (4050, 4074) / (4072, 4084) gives 0.6 AA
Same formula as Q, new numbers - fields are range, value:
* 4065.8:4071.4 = 21.8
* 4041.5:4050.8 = 17.1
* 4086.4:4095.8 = 31.1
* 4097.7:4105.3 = 24.2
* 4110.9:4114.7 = 26.4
